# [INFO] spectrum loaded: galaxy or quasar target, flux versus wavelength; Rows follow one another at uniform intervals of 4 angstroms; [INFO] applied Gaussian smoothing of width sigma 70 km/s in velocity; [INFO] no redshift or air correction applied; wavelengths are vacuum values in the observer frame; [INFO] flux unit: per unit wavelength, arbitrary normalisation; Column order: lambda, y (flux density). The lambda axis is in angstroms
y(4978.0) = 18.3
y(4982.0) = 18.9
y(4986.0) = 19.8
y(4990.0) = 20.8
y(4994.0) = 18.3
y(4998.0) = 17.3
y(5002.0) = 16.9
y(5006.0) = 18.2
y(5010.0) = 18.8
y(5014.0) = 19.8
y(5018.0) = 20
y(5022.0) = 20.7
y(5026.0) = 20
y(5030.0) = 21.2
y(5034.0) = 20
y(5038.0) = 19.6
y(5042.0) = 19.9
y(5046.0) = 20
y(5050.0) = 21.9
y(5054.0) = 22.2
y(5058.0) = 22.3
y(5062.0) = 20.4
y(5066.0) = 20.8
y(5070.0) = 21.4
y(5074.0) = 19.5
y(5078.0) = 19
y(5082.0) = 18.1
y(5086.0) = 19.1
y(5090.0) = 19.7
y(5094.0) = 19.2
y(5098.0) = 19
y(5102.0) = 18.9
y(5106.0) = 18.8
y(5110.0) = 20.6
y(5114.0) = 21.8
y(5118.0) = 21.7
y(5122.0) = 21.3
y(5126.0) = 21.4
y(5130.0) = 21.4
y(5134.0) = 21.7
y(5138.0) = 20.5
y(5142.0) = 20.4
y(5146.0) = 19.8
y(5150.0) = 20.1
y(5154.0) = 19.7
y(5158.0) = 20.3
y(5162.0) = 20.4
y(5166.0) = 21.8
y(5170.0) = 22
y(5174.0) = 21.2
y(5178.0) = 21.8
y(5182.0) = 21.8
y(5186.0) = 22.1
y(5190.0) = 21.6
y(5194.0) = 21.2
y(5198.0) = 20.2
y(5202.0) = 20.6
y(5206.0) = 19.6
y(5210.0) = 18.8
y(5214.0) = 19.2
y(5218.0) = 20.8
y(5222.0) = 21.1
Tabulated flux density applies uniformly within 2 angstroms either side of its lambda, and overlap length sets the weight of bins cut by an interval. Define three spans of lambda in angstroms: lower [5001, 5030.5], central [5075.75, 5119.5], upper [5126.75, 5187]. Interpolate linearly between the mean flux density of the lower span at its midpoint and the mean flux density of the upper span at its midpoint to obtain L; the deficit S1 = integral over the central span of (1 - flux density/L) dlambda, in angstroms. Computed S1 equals 1.60 angstroms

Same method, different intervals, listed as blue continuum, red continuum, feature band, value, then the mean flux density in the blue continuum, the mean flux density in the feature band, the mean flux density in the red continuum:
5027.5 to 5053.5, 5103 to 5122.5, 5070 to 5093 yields 1.5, 20.5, 19.3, 20.7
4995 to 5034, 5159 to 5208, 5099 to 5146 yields -0.5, 19.2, 20.7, 21.2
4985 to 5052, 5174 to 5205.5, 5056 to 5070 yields -0.8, 19.6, 21.2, 21.2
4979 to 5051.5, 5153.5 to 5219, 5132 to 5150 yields -0.1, 19.5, 20.5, 20.8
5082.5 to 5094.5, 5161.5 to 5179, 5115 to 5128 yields -0.9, 19.2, 21.5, 21.5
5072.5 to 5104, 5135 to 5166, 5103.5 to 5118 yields -0.7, 19.1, 20.5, 20.3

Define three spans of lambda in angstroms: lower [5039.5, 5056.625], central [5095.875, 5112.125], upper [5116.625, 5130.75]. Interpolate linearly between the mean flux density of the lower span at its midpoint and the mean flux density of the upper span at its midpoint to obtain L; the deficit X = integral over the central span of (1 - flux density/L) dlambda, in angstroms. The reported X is 1.5 angstroms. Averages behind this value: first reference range 21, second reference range 21.4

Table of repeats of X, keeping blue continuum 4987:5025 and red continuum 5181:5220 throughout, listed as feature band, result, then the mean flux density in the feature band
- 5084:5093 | 0.14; 19.4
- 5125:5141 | -0.93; 21.2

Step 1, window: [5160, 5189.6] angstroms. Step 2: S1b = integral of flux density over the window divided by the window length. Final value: 21.6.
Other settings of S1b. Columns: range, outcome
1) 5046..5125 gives 20.3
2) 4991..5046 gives 19.3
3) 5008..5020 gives 19.5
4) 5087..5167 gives 20.4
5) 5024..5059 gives 20.7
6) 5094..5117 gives 19.8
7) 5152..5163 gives 20.1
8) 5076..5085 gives 18.6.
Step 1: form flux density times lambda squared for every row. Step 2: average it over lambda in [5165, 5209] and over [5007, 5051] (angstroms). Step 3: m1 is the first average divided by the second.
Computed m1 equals 1.12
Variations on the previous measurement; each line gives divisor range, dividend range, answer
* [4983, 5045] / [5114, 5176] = 1.14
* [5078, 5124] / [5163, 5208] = 1.11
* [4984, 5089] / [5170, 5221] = 1.11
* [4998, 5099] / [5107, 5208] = 1.10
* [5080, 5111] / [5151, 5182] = 1.13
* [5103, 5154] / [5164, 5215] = 1.04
